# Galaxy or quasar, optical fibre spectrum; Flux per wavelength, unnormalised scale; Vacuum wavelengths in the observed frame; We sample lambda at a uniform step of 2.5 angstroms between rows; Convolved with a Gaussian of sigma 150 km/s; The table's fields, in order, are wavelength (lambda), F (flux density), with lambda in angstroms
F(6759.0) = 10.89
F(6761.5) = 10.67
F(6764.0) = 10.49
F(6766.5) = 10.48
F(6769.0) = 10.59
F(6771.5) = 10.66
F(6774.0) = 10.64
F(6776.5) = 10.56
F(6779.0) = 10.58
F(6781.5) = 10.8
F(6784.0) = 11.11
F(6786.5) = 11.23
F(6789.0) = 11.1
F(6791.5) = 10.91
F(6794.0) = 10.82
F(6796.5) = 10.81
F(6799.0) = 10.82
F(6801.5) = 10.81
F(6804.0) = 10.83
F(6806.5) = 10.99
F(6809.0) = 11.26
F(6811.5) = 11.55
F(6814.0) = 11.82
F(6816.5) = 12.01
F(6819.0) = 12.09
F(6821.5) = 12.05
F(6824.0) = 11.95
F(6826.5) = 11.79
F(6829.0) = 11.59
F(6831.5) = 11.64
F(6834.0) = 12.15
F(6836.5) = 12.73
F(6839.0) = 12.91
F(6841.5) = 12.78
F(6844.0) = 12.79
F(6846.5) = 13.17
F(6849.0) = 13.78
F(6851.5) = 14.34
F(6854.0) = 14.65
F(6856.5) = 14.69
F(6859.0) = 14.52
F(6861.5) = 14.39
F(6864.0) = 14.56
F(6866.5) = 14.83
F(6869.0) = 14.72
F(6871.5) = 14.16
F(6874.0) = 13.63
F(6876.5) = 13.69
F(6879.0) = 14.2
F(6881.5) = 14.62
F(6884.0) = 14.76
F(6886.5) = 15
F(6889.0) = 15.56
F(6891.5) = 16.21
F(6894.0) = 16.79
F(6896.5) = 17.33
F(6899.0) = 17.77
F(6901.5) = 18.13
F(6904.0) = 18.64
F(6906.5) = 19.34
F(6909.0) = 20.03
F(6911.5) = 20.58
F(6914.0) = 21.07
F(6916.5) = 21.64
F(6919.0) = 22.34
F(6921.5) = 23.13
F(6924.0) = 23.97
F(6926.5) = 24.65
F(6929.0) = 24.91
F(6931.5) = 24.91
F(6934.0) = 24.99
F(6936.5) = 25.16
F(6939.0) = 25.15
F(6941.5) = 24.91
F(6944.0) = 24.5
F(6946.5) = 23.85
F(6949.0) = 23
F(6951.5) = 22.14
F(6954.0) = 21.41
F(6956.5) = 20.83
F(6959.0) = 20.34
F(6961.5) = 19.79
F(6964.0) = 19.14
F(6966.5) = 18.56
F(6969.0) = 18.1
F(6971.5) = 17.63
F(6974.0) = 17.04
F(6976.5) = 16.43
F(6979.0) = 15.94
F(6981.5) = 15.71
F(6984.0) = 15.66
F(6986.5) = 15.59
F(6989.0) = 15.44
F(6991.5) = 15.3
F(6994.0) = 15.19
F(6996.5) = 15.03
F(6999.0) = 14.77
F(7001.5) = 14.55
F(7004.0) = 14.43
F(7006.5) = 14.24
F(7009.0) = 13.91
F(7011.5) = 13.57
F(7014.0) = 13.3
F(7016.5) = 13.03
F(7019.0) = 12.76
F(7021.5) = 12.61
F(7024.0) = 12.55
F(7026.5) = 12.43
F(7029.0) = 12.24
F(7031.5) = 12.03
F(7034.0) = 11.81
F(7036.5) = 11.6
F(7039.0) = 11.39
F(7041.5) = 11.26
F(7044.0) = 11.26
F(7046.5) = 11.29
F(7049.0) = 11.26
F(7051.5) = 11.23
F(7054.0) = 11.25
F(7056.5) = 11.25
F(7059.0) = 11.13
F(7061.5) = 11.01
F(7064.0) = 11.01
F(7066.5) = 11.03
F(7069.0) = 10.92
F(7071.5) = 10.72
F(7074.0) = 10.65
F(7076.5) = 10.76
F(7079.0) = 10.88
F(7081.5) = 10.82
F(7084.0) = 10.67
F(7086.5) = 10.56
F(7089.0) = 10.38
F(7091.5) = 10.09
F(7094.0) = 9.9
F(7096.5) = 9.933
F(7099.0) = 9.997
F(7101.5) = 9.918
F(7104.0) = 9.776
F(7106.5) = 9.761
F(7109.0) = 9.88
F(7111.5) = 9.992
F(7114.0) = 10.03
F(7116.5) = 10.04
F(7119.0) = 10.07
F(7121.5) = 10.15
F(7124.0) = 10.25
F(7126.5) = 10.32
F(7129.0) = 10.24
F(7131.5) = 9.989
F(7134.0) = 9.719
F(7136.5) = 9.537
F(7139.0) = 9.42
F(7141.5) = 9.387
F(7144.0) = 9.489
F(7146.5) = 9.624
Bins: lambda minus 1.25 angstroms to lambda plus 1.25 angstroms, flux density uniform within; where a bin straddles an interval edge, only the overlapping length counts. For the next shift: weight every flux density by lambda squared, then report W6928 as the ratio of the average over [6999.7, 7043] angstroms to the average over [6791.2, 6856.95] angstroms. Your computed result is 1.1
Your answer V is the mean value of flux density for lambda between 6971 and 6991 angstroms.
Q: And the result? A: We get 16.1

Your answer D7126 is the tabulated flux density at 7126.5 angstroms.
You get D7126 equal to 10.32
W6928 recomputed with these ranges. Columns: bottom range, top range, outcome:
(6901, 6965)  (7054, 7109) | 0.49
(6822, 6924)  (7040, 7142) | 0.71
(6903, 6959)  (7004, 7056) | 0.56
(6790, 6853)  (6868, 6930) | 1.57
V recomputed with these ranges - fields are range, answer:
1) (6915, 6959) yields 23.5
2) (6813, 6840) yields 12.1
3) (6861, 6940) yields 18.8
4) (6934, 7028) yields 17.5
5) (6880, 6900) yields 16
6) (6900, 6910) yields 19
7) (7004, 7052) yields 12.4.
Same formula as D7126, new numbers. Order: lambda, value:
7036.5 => 11.6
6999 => 14.77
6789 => 11.1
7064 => 11.01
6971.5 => 17.63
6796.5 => 10.81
